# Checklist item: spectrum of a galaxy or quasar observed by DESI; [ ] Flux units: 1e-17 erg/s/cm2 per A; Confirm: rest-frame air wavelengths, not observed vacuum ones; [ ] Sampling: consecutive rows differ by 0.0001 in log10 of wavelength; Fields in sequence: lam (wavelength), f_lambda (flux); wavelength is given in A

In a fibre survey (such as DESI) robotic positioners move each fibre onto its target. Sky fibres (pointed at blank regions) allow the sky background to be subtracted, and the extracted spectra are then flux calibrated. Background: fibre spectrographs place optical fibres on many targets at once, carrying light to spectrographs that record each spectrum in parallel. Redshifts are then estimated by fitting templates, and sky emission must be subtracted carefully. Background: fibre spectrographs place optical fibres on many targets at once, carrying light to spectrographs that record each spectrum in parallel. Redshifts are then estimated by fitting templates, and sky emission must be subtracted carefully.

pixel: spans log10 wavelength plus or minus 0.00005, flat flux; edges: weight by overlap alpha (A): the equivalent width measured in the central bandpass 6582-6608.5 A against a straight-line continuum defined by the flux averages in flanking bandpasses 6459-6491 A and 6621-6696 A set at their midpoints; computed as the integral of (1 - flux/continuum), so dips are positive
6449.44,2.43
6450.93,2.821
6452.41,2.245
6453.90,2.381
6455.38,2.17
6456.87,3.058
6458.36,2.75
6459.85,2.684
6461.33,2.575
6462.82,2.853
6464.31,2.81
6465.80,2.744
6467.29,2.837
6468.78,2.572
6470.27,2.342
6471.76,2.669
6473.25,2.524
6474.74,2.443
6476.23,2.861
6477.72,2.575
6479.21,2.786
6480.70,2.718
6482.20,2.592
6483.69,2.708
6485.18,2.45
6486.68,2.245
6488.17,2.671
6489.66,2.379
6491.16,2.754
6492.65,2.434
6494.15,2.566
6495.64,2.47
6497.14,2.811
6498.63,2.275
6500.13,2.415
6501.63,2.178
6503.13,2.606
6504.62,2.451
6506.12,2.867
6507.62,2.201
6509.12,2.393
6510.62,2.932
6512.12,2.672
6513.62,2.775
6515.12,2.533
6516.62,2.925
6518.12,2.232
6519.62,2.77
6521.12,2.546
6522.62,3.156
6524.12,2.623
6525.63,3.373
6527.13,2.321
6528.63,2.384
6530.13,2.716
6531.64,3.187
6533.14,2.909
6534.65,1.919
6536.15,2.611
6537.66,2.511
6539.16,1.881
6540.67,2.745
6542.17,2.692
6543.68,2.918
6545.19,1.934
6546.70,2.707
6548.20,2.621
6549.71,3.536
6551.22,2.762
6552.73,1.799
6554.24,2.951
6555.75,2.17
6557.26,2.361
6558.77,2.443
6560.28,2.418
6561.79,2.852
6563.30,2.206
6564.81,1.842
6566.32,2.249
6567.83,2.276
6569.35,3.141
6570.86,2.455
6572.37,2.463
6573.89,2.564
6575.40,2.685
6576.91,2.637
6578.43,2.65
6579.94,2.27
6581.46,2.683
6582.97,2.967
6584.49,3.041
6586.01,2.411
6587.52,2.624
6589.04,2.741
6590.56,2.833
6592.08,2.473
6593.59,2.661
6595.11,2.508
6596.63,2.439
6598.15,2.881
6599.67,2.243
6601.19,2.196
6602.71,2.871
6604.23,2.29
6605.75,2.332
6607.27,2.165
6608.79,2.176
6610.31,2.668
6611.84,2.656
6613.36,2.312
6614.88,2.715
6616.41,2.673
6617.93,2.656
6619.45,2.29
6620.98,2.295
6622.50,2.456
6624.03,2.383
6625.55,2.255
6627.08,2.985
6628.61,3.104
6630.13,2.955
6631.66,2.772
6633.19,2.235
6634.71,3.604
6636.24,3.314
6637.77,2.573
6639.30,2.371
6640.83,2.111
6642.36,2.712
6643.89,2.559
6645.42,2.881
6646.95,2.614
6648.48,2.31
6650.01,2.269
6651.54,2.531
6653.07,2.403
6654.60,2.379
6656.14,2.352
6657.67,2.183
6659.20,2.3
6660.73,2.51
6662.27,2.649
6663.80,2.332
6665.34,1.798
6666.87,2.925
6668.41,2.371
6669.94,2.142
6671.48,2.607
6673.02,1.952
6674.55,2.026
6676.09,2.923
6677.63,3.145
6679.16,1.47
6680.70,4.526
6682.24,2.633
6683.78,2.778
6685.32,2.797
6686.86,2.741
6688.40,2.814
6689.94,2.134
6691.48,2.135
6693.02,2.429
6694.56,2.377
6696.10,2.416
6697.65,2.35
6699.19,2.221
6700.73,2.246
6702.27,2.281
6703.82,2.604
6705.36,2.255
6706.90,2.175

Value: 0.2 A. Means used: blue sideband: 2.62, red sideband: 2.55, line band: 2.56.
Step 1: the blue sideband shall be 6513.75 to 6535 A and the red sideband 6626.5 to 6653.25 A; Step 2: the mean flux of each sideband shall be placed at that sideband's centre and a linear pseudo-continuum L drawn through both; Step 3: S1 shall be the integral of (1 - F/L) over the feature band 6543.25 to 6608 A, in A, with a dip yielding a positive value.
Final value 3.76 A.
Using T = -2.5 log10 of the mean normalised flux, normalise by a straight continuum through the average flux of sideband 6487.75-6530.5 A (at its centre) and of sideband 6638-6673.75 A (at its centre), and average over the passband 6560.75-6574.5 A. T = 0.03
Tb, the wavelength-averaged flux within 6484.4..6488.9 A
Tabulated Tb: 2.46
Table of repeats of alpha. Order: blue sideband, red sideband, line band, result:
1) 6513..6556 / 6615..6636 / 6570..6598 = 0.38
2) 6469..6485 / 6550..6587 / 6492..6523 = 0.12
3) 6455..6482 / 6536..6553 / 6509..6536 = -0.90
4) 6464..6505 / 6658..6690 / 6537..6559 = 0.21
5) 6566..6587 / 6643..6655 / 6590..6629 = 0.76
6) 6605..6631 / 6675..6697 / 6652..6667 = 1.40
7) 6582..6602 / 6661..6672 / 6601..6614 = 0.79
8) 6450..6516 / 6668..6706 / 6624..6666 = -0.67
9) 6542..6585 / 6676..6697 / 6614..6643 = -0.50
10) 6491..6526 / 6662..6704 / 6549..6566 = 0.67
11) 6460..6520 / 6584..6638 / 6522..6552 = -0.89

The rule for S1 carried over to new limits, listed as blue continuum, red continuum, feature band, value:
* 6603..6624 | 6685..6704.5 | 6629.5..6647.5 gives -2.1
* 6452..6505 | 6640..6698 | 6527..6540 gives 0.2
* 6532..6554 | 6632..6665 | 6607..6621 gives 0.3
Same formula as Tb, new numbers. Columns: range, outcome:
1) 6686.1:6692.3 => 2.46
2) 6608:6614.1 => 2.45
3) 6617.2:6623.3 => 2.42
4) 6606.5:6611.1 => 2.34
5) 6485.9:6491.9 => 2.51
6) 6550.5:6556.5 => 2.42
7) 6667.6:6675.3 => 2.22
